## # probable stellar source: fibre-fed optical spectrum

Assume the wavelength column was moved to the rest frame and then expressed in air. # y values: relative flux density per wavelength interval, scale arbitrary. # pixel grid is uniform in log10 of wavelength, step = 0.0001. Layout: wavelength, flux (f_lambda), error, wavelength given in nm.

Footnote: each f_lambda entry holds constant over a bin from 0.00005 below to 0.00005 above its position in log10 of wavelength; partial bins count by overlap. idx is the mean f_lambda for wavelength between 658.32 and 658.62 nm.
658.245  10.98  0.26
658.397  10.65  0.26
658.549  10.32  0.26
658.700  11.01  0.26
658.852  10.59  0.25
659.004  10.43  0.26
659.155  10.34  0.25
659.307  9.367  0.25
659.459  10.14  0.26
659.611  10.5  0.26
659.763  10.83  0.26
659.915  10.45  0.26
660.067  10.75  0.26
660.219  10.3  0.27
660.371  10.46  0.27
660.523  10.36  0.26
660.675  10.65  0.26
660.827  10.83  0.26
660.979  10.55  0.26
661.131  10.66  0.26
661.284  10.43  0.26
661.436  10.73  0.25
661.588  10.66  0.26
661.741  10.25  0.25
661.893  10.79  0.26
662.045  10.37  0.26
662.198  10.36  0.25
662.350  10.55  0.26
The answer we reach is 10.5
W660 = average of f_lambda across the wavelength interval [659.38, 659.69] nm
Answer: 10.3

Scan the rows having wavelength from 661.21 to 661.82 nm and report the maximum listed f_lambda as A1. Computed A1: 10.73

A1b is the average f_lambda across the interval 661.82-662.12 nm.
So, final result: 10.6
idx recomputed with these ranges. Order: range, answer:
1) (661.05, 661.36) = 10.5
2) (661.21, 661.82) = 10.5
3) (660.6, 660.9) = 10.7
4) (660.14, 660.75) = 10.4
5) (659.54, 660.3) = 10.6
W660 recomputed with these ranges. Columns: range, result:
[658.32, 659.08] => 10.6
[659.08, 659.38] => 9.85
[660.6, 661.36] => 10.6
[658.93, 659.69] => 10.2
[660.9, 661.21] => 10.6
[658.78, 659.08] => 10.5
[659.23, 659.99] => 10.2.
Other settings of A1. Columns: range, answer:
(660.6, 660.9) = 10.83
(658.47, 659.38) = 11.01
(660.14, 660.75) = 10.65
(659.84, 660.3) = 10.75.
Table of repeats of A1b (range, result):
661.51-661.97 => 10.6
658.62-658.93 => 10.8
